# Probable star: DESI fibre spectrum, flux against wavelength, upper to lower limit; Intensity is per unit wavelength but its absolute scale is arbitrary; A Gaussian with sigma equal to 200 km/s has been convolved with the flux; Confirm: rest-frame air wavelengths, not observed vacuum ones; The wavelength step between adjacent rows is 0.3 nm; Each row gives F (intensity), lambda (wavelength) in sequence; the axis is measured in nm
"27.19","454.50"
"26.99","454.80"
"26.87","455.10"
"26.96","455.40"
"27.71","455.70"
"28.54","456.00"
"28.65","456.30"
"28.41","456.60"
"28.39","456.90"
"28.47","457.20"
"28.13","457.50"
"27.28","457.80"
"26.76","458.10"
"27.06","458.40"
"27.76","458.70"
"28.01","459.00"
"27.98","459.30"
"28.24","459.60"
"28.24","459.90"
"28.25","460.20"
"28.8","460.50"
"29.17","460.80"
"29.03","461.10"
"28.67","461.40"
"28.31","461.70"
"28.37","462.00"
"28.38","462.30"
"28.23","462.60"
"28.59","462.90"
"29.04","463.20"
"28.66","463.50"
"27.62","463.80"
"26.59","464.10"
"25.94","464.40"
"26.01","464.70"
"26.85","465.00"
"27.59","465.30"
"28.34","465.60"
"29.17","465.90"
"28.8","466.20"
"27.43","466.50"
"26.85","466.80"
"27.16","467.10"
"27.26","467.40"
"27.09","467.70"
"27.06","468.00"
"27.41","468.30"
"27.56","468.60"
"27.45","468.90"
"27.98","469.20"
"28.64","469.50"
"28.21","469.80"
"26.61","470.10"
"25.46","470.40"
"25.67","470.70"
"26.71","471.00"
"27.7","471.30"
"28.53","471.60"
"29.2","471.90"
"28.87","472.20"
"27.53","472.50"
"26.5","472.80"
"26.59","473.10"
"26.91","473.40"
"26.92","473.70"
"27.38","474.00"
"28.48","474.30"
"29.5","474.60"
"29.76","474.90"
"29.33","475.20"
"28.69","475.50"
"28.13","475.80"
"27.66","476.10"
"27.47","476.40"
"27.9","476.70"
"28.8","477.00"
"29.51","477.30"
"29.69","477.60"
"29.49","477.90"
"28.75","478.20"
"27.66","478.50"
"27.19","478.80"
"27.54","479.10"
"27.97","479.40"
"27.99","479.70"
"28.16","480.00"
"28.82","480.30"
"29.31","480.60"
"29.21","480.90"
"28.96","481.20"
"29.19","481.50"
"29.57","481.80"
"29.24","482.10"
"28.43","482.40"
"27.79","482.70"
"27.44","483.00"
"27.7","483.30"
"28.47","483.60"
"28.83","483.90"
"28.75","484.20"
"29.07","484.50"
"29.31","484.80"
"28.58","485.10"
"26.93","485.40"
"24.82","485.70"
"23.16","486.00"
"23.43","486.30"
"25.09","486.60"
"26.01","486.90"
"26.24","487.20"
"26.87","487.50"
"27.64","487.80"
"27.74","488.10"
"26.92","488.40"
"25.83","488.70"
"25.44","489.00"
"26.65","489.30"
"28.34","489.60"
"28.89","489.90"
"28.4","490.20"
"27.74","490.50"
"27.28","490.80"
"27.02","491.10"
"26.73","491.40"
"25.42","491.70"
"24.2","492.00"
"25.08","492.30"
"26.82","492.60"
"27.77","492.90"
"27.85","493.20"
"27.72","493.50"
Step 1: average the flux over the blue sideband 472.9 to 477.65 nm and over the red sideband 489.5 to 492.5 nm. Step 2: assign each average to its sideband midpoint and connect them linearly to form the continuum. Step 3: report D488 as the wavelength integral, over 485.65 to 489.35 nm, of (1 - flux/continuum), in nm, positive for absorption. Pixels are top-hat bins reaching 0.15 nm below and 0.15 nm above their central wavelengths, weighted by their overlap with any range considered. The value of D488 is 0.18 nm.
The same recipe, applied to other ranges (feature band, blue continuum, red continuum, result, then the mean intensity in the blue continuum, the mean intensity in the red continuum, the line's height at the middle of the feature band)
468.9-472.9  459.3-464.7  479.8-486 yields 0.10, 28.2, 28.3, 28.2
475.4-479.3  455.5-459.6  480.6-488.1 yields -0.09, 27.9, 27.6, 27.7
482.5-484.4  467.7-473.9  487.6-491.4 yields -0.06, 27.4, 27.3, 27.3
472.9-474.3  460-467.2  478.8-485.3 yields 0.06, 28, 28.5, 28.3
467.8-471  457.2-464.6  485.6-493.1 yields 0.04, 28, 26.4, 27.6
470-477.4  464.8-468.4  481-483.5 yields 0.05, 27.6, 28.6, 28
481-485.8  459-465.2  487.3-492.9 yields -0.22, 28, 26.9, 27.1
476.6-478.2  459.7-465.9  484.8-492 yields -0.11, 28.1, 26.6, 27.2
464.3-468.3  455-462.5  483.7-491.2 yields 0.06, 28.1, 27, 27.8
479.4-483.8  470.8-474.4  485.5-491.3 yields -0.26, 27.6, 26.5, 27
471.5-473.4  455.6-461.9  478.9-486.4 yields 0.02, 28.2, 28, 28.1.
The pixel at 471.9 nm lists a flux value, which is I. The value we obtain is 29.2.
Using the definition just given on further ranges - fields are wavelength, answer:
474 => 27.38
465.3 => 27.59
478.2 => 28.75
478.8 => 27.19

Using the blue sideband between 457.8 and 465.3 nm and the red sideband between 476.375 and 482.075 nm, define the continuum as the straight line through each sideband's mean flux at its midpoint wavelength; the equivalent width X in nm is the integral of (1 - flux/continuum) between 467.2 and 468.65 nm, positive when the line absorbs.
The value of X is 0.047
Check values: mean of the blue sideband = 27.9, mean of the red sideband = 28.6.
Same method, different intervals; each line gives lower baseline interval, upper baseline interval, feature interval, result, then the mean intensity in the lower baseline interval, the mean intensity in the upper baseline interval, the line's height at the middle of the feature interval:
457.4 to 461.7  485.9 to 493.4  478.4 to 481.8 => -0.176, 28.1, 26.5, 27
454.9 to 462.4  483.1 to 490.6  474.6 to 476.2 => -0.078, 28.1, 27.1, 27.5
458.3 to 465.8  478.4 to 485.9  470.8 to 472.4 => 0.001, 28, 28.2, 28.1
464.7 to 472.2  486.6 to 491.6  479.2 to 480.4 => -0.041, 27.5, 27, 27.3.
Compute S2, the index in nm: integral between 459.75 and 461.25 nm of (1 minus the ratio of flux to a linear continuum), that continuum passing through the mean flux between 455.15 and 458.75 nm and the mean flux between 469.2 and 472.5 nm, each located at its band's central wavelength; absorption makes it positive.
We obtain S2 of -0.051 nm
